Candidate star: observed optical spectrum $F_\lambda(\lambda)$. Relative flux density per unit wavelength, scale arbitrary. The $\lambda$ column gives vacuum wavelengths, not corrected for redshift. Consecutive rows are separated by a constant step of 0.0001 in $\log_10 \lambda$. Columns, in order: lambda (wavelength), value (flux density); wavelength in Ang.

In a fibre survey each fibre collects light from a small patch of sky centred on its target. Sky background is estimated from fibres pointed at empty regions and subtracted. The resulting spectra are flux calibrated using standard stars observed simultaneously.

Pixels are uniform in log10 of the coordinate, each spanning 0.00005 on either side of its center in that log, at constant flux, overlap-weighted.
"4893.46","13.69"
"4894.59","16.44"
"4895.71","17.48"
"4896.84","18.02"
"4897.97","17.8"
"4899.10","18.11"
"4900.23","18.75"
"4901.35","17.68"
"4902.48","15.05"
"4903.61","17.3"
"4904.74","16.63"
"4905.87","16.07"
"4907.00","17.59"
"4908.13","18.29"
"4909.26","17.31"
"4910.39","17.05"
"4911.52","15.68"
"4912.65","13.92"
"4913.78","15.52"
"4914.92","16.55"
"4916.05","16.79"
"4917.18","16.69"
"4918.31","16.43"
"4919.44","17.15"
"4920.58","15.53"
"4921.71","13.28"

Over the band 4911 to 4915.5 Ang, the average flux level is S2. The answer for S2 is 15.4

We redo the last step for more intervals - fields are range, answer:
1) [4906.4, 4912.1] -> 17.2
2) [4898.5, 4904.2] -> 17.4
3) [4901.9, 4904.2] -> 16.2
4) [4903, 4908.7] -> 17.2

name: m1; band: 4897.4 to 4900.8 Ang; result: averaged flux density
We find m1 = 18.2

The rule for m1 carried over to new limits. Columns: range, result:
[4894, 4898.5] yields 17.4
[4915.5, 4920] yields 16.8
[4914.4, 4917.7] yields 16.7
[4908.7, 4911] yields 17.2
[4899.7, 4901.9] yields 18.3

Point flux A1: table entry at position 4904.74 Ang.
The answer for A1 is 16.63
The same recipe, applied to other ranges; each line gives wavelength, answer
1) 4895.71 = 17.48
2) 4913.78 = 15.52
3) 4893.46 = 13.69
